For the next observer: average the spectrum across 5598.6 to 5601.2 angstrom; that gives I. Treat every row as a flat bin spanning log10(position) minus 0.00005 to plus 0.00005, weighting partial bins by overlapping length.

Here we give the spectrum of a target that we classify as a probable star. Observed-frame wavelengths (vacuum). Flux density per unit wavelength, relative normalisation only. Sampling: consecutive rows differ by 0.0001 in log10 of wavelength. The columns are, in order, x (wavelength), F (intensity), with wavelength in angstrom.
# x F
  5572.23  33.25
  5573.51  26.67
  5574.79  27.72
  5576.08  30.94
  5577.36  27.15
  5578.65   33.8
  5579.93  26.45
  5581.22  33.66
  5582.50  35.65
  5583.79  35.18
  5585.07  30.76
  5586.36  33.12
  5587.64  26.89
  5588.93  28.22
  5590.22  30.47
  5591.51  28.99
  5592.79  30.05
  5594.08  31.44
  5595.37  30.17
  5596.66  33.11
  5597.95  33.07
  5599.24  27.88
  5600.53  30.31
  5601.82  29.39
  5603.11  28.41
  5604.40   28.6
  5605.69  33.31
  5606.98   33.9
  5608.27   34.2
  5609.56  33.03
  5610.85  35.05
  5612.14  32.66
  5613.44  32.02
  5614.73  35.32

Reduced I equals 29.1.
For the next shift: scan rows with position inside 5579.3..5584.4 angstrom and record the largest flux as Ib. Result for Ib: 35.65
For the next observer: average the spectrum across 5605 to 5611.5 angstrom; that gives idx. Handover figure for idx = 33.9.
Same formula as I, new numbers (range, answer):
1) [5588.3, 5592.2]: 29.3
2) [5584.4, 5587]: 32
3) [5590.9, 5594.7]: 30.2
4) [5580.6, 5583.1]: 34.7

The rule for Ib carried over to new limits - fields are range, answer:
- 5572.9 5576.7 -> 30.94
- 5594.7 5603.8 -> 33.11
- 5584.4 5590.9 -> 33.12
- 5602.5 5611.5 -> 35.05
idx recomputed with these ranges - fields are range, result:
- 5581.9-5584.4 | 35.4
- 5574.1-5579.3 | 29.9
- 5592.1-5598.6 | 31.5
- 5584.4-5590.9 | 29.9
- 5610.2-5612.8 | 33.8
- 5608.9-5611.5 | 34.1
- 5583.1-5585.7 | 33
